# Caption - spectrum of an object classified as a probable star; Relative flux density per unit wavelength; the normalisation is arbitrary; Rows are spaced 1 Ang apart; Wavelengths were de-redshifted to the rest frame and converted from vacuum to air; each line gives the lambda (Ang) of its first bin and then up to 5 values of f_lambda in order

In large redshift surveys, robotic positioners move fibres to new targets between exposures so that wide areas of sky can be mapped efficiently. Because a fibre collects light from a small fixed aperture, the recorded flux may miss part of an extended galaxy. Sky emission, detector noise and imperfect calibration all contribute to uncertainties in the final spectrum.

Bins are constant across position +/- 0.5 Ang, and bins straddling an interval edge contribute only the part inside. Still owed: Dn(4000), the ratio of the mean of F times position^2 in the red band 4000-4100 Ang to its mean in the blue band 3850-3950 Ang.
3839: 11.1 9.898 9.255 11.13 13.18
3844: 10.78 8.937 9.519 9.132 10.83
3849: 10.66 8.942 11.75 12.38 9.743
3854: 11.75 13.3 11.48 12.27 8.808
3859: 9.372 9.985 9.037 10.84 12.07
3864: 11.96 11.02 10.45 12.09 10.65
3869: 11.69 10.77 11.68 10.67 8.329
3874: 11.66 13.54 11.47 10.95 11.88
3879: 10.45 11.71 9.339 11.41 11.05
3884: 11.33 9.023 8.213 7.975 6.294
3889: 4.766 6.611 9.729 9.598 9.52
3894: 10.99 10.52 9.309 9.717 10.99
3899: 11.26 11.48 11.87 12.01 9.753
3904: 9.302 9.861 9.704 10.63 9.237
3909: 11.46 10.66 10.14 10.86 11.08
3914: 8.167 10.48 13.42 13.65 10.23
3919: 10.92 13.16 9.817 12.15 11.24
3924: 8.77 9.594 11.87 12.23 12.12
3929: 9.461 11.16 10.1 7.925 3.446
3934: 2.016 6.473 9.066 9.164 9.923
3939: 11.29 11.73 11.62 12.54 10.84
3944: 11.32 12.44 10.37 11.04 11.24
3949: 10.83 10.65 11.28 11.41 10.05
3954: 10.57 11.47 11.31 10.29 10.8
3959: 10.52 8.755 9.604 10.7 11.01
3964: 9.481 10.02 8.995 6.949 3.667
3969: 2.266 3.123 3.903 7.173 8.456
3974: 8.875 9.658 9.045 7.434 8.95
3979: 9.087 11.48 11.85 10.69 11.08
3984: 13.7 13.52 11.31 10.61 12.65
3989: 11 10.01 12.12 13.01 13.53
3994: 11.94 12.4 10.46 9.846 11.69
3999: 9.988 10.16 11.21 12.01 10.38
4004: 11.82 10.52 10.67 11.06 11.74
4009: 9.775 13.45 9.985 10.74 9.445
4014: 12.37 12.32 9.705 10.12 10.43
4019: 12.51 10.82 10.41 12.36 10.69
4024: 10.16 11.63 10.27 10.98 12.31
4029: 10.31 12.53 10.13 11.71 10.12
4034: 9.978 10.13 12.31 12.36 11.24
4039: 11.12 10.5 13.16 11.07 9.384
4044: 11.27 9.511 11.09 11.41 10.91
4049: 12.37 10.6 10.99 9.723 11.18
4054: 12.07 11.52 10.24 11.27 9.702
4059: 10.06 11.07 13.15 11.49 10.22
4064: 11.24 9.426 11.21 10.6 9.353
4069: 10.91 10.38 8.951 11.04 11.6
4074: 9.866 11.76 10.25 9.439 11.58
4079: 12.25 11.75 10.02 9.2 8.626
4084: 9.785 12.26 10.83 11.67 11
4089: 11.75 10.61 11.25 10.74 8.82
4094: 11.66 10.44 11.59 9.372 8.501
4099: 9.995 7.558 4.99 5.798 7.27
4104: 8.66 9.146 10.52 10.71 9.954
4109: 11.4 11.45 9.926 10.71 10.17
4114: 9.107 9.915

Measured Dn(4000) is 1.12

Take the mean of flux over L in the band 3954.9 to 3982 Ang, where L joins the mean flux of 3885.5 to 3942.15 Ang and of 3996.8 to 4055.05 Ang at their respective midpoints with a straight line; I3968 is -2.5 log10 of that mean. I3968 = 0.201 mag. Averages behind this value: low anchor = 9.94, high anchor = 11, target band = 8.69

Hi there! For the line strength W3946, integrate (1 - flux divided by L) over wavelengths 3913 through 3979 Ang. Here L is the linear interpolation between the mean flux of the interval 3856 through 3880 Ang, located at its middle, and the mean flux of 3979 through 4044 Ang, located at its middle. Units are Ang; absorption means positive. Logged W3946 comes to 8.5 Ang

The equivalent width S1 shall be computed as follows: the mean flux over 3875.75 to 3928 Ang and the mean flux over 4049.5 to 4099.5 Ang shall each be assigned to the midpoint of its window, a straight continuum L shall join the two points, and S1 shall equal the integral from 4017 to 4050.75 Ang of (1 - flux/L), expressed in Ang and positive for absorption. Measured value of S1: -1.5 Ang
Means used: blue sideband 10.4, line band 11.1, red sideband 10.7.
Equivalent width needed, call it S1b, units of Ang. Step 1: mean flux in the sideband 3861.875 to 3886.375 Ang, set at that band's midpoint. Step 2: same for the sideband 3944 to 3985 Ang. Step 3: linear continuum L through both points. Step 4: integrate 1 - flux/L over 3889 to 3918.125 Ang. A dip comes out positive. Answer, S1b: 0.52 Ang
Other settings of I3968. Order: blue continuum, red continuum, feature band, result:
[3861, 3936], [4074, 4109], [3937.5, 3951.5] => -0.11 mag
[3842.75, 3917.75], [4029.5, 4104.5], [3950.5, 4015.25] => 0.03 mag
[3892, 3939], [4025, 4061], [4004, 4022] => -0.02 mag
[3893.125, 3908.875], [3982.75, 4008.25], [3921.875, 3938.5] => 0.18 mag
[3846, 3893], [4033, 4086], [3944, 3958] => -0.04 mag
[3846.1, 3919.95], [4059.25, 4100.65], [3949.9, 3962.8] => -0.01 mag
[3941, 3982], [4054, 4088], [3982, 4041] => -0.12 mag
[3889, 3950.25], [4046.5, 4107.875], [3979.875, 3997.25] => -0.14 mag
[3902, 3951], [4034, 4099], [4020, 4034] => -0.03 mag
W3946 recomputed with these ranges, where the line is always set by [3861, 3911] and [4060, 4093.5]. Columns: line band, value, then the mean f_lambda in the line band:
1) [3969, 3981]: 3.04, 7.85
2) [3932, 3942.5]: 1.76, 8.69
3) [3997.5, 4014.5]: -0.69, 11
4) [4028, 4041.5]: -0.78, 11.2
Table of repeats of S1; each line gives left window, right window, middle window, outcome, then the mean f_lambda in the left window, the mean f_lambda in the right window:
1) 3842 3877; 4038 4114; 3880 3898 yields 2.6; 10.9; 10.4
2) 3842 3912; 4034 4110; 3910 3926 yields -0.7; 10.4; 10.5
